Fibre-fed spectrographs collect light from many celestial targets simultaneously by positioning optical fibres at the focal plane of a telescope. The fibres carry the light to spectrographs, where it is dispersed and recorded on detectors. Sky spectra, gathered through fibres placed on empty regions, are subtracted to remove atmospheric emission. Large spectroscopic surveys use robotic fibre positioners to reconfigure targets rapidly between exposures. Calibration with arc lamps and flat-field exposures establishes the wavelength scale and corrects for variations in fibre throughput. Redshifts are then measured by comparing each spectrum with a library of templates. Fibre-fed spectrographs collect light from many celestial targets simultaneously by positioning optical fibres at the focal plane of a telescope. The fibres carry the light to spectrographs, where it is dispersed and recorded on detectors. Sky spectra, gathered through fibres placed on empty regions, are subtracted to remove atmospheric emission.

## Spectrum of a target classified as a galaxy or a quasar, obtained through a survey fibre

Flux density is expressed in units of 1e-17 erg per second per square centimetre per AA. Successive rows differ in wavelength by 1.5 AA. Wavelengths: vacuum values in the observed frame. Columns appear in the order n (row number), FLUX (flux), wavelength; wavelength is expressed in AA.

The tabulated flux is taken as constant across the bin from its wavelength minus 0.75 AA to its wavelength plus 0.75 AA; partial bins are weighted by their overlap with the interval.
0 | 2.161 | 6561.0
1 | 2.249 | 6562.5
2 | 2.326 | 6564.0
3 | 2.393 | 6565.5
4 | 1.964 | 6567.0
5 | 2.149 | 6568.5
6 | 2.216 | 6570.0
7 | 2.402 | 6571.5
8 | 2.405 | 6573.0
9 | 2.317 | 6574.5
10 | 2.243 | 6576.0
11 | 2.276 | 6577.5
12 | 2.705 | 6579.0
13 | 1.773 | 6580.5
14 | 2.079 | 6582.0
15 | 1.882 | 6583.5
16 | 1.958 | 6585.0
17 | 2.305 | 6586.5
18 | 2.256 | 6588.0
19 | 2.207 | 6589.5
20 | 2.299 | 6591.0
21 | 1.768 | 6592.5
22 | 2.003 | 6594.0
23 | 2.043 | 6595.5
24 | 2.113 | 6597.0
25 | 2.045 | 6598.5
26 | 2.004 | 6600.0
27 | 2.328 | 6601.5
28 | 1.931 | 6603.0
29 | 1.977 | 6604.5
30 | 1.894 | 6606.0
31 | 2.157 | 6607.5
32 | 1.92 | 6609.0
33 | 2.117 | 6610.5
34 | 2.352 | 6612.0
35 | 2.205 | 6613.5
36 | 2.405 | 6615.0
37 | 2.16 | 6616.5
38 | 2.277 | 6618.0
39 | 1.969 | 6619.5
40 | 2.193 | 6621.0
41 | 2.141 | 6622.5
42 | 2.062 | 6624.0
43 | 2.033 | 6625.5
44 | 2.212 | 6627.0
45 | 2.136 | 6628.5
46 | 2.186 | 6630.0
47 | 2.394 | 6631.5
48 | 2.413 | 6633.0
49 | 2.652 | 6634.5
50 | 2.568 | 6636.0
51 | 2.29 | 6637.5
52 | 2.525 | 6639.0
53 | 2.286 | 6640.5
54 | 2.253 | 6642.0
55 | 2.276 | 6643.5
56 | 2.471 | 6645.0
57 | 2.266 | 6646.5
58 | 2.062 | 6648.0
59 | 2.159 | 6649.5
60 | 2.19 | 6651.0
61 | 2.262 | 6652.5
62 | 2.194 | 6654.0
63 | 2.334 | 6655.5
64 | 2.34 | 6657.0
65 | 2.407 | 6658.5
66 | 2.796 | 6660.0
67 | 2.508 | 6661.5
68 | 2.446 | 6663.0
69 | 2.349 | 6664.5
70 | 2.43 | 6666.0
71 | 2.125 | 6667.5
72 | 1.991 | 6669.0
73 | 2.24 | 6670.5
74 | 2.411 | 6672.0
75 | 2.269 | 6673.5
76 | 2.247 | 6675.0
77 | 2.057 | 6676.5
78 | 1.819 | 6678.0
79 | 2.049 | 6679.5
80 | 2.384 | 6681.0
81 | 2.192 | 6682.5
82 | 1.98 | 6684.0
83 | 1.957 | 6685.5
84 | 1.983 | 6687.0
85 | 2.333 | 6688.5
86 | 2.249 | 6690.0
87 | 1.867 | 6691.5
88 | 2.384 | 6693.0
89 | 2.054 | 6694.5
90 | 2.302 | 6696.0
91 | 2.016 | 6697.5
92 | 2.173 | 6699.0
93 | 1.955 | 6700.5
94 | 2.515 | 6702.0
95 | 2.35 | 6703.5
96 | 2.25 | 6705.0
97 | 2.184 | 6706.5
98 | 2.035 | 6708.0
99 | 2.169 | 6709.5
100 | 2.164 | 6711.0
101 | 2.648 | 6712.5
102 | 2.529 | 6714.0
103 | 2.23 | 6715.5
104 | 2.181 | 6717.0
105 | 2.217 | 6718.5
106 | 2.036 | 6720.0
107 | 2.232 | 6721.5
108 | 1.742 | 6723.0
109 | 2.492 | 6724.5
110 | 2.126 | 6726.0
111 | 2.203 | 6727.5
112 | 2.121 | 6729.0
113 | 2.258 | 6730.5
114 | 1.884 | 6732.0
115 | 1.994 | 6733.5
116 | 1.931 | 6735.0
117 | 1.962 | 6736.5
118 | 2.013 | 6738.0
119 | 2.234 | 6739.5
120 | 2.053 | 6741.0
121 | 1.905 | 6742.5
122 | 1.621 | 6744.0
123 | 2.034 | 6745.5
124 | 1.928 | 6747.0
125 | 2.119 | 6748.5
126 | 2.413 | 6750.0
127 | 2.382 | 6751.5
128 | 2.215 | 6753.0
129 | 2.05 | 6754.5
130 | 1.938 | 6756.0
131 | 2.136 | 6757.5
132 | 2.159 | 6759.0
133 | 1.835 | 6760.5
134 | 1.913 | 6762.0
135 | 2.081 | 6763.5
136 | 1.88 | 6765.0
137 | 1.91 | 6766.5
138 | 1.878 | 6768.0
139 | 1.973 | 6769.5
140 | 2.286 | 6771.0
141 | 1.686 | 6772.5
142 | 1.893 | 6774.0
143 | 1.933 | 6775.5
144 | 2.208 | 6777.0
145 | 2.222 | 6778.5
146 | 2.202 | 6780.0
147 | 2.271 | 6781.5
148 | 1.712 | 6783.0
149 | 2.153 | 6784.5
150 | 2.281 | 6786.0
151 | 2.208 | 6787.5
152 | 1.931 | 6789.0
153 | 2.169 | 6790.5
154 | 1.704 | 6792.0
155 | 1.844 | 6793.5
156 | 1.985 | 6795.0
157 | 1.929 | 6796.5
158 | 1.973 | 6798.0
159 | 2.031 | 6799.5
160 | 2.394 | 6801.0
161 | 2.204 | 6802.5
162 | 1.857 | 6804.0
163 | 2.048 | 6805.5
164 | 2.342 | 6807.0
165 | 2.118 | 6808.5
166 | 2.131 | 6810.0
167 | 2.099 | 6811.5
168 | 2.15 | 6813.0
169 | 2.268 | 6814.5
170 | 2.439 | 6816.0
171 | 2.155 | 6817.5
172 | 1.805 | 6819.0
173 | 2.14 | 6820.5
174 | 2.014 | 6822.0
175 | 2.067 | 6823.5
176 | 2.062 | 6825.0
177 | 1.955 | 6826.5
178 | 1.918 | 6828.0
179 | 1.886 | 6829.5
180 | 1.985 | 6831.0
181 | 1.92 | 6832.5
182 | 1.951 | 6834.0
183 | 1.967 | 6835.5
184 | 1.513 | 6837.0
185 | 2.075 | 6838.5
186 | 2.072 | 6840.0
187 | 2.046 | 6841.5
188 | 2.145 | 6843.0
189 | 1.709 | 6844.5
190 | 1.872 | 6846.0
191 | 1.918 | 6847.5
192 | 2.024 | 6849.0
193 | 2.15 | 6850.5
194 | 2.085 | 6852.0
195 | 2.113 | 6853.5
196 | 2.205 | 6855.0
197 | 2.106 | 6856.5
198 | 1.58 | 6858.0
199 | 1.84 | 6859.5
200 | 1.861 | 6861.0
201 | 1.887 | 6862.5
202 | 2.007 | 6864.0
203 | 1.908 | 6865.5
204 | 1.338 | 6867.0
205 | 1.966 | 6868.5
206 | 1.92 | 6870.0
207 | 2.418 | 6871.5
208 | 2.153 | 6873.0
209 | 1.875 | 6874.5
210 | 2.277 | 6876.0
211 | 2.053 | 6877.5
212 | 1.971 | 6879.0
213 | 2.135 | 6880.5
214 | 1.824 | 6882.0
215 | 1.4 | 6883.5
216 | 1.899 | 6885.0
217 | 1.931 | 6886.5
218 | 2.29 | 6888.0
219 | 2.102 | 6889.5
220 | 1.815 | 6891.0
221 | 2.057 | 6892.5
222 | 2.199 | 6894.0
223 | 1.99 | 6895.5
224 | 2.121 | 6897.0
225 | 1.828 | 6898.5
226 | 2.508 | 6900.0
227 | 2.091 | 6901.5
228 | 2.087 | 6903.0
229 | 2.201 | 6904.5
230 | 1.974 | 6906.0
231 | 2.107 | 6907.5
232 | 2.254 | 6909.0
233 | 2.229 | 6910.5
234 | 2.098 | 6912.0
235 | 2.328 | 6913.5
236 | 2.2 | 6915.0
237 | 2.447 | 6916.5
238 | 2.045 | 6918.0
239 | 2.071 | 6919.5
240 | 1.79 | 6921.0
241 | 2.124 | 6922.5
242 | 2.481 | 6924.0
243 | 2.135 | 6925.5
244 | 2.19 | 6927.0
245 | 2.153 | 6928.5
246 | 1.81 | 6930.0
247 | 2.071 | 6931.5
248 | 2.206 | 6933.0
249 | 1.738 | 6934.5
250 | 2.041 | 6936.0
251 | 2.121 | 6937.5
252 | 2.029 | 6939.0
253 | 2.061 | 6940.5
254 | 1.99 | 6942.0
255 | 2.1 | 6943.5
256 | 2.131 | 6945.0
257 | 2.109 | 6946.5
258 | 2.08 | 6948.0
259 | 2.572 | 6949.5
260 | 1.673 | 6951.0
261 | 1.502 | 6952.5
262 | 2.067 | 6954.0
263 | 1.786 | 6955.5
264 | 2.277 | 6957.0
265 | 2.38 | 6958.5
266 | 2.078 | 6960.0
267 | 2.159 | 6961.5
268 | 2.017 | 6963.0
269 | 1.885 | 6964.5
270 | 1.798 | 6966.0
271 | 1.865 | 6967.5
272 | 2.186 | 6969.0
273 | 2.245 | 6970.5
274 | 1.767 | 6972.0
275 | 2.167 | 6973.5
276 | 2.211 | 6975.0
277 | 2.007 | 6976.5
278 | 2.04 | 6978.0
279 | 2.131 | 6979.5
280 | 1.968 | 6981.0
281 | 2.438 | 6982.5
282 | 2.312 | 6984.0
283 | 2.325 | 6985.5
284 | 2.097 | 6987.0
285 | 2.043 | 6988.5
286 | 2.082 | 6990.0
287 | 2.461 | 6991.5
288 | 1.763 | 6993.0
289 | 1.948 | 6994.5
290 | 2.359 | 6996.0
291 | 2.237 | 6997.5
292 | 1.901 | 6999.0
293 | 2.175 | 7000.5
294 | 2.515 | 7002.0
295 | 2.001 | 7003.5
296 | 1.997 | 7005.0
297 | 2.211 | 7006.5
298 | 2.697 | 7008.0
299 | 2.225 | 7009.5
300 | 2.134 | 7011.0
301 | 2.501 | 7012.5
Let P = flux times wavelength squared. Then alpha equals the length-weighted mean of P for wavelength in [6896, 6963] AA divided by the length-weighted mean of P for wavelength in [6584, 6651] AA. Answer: 1.05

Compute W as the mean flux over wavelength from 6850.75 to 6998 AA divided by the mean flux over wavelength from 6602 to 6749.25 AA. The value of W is 0.94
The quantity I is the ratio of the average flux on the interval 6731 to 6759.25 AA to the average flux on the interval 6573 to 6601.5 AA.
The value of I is 0.96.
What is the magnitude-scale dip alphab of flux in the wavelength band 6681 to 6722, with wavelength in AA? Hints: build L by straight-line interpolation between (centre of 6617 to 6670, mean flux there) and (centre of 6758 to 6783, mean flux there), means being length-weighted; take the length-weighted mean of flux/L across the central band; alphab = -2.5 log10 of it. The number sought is -0.016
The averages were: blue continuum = 2.29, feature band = 2.2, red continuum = 2.01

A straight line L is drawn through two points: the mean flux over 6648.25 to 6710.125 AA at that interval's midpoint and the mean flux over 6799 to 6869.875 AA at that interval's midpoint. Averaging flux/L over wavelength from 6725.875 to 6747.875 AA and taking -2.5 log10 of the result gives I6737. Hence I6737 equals 0.065 mag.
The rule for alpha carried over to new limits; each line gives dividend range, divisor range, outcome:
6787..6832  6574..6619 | 1.03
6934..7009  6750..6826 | 1.07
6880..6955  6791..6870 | 1.06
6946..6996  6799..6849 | 1.06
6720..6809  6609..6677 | 0.93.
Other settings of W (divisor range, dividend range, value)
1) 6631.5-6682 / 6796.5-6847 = 0.88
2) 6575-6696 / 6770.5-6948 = 0.93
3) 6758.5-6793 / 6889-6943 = 1.04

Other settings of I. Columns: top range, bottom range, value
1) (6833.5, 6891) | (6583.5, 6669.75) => 0.88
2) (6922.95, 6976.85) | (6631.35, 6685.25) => 0.90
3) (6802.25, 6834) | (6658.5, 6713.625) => 0.93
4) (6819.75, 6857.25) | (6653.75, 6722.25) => 0.89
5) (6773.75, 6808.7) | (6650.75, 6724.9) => 0.93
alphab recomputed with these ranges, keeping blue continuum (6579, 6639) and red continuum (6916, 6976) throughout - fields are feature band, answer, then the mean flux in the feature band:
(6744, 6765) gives 0.03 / 2.07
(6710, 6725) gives -0.06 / 2.24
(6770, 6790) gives 0.02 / 2.08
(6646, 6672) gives -0.08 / 2.3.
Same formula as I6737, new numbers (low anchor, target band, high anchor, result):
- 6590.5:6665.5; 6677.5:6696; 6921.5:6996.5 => 0.04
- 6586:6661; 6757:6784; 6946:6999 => 0.08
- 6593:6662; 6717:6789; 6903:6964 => 0.06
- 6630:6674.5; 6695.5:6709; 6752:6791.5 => 0.01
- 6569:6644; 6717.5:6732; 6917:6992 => 0.00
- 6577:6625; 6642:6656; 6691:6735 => -0.05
